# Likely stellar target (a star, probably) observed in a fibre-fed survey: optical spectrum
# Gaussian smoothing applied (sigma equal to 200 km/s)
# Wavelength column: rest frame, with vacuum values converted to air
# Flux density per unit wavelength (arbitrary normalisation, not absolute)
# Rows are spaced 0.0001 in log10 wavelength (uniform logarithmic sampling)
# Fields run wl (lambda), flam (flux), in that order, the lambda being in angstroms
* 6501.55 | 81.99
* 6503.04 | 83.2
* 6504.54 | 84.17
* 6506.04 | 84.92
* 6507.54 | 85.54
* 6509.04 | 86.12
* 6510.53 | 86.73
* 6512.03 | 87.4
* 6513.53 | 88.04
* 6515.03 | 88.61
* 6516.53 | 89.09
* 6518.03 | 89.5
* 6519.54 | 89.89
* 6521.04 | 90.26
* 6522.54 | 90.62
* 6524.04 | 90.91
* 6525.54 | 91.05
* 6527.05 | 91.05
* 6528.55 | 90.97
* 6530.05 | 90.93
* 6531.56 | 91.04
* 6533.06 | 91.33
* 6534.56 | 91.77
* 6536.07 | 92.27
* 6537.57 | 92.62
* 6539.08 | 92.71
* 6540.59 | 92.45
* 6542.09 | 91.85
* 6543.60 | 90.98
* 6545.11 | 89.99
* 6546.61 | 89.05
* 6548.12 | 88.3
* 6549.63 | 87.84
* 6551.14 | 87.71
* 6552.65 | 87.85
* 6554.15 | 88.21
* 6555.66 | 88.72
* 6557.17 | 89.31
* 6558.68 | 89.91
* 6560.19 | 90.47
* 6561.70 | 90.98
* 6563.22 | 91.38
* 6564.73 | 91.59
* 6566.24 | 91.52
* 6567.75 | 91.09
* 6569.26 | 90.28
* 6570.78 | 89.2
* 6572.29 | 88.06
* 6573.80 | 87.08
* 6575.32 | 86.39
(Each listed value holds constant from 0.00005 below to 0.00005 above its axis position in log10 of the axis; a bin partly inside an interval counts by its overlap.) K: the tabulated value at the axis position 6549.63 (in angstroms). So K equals 87.84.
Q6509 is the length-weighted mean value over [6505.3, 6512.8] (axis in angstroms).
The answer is 86.2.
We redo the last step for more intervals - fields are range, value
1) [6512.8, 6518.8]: 88.7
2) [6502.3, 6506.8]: 84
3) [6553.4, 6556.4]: 88.6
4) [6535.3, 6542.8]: 92.4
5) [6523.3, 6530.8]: 91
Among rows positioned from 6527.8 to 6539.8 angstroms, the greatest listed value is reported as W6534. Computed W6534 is 92.71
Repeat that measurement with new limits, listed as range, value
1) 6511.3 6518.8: 89.5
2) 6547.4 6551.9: 88.3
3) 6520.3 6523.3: 90.62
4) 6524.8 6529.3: 91.05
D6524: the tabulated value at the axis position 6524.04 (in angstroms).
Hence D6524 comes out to 90.91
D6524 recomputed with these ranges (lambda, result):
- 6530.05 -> 90.93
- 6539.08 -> 92.71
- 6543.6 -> 90.98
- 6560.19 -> 90.47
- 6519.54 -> 89.89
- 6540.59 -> 92.45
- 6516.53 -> 89.09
